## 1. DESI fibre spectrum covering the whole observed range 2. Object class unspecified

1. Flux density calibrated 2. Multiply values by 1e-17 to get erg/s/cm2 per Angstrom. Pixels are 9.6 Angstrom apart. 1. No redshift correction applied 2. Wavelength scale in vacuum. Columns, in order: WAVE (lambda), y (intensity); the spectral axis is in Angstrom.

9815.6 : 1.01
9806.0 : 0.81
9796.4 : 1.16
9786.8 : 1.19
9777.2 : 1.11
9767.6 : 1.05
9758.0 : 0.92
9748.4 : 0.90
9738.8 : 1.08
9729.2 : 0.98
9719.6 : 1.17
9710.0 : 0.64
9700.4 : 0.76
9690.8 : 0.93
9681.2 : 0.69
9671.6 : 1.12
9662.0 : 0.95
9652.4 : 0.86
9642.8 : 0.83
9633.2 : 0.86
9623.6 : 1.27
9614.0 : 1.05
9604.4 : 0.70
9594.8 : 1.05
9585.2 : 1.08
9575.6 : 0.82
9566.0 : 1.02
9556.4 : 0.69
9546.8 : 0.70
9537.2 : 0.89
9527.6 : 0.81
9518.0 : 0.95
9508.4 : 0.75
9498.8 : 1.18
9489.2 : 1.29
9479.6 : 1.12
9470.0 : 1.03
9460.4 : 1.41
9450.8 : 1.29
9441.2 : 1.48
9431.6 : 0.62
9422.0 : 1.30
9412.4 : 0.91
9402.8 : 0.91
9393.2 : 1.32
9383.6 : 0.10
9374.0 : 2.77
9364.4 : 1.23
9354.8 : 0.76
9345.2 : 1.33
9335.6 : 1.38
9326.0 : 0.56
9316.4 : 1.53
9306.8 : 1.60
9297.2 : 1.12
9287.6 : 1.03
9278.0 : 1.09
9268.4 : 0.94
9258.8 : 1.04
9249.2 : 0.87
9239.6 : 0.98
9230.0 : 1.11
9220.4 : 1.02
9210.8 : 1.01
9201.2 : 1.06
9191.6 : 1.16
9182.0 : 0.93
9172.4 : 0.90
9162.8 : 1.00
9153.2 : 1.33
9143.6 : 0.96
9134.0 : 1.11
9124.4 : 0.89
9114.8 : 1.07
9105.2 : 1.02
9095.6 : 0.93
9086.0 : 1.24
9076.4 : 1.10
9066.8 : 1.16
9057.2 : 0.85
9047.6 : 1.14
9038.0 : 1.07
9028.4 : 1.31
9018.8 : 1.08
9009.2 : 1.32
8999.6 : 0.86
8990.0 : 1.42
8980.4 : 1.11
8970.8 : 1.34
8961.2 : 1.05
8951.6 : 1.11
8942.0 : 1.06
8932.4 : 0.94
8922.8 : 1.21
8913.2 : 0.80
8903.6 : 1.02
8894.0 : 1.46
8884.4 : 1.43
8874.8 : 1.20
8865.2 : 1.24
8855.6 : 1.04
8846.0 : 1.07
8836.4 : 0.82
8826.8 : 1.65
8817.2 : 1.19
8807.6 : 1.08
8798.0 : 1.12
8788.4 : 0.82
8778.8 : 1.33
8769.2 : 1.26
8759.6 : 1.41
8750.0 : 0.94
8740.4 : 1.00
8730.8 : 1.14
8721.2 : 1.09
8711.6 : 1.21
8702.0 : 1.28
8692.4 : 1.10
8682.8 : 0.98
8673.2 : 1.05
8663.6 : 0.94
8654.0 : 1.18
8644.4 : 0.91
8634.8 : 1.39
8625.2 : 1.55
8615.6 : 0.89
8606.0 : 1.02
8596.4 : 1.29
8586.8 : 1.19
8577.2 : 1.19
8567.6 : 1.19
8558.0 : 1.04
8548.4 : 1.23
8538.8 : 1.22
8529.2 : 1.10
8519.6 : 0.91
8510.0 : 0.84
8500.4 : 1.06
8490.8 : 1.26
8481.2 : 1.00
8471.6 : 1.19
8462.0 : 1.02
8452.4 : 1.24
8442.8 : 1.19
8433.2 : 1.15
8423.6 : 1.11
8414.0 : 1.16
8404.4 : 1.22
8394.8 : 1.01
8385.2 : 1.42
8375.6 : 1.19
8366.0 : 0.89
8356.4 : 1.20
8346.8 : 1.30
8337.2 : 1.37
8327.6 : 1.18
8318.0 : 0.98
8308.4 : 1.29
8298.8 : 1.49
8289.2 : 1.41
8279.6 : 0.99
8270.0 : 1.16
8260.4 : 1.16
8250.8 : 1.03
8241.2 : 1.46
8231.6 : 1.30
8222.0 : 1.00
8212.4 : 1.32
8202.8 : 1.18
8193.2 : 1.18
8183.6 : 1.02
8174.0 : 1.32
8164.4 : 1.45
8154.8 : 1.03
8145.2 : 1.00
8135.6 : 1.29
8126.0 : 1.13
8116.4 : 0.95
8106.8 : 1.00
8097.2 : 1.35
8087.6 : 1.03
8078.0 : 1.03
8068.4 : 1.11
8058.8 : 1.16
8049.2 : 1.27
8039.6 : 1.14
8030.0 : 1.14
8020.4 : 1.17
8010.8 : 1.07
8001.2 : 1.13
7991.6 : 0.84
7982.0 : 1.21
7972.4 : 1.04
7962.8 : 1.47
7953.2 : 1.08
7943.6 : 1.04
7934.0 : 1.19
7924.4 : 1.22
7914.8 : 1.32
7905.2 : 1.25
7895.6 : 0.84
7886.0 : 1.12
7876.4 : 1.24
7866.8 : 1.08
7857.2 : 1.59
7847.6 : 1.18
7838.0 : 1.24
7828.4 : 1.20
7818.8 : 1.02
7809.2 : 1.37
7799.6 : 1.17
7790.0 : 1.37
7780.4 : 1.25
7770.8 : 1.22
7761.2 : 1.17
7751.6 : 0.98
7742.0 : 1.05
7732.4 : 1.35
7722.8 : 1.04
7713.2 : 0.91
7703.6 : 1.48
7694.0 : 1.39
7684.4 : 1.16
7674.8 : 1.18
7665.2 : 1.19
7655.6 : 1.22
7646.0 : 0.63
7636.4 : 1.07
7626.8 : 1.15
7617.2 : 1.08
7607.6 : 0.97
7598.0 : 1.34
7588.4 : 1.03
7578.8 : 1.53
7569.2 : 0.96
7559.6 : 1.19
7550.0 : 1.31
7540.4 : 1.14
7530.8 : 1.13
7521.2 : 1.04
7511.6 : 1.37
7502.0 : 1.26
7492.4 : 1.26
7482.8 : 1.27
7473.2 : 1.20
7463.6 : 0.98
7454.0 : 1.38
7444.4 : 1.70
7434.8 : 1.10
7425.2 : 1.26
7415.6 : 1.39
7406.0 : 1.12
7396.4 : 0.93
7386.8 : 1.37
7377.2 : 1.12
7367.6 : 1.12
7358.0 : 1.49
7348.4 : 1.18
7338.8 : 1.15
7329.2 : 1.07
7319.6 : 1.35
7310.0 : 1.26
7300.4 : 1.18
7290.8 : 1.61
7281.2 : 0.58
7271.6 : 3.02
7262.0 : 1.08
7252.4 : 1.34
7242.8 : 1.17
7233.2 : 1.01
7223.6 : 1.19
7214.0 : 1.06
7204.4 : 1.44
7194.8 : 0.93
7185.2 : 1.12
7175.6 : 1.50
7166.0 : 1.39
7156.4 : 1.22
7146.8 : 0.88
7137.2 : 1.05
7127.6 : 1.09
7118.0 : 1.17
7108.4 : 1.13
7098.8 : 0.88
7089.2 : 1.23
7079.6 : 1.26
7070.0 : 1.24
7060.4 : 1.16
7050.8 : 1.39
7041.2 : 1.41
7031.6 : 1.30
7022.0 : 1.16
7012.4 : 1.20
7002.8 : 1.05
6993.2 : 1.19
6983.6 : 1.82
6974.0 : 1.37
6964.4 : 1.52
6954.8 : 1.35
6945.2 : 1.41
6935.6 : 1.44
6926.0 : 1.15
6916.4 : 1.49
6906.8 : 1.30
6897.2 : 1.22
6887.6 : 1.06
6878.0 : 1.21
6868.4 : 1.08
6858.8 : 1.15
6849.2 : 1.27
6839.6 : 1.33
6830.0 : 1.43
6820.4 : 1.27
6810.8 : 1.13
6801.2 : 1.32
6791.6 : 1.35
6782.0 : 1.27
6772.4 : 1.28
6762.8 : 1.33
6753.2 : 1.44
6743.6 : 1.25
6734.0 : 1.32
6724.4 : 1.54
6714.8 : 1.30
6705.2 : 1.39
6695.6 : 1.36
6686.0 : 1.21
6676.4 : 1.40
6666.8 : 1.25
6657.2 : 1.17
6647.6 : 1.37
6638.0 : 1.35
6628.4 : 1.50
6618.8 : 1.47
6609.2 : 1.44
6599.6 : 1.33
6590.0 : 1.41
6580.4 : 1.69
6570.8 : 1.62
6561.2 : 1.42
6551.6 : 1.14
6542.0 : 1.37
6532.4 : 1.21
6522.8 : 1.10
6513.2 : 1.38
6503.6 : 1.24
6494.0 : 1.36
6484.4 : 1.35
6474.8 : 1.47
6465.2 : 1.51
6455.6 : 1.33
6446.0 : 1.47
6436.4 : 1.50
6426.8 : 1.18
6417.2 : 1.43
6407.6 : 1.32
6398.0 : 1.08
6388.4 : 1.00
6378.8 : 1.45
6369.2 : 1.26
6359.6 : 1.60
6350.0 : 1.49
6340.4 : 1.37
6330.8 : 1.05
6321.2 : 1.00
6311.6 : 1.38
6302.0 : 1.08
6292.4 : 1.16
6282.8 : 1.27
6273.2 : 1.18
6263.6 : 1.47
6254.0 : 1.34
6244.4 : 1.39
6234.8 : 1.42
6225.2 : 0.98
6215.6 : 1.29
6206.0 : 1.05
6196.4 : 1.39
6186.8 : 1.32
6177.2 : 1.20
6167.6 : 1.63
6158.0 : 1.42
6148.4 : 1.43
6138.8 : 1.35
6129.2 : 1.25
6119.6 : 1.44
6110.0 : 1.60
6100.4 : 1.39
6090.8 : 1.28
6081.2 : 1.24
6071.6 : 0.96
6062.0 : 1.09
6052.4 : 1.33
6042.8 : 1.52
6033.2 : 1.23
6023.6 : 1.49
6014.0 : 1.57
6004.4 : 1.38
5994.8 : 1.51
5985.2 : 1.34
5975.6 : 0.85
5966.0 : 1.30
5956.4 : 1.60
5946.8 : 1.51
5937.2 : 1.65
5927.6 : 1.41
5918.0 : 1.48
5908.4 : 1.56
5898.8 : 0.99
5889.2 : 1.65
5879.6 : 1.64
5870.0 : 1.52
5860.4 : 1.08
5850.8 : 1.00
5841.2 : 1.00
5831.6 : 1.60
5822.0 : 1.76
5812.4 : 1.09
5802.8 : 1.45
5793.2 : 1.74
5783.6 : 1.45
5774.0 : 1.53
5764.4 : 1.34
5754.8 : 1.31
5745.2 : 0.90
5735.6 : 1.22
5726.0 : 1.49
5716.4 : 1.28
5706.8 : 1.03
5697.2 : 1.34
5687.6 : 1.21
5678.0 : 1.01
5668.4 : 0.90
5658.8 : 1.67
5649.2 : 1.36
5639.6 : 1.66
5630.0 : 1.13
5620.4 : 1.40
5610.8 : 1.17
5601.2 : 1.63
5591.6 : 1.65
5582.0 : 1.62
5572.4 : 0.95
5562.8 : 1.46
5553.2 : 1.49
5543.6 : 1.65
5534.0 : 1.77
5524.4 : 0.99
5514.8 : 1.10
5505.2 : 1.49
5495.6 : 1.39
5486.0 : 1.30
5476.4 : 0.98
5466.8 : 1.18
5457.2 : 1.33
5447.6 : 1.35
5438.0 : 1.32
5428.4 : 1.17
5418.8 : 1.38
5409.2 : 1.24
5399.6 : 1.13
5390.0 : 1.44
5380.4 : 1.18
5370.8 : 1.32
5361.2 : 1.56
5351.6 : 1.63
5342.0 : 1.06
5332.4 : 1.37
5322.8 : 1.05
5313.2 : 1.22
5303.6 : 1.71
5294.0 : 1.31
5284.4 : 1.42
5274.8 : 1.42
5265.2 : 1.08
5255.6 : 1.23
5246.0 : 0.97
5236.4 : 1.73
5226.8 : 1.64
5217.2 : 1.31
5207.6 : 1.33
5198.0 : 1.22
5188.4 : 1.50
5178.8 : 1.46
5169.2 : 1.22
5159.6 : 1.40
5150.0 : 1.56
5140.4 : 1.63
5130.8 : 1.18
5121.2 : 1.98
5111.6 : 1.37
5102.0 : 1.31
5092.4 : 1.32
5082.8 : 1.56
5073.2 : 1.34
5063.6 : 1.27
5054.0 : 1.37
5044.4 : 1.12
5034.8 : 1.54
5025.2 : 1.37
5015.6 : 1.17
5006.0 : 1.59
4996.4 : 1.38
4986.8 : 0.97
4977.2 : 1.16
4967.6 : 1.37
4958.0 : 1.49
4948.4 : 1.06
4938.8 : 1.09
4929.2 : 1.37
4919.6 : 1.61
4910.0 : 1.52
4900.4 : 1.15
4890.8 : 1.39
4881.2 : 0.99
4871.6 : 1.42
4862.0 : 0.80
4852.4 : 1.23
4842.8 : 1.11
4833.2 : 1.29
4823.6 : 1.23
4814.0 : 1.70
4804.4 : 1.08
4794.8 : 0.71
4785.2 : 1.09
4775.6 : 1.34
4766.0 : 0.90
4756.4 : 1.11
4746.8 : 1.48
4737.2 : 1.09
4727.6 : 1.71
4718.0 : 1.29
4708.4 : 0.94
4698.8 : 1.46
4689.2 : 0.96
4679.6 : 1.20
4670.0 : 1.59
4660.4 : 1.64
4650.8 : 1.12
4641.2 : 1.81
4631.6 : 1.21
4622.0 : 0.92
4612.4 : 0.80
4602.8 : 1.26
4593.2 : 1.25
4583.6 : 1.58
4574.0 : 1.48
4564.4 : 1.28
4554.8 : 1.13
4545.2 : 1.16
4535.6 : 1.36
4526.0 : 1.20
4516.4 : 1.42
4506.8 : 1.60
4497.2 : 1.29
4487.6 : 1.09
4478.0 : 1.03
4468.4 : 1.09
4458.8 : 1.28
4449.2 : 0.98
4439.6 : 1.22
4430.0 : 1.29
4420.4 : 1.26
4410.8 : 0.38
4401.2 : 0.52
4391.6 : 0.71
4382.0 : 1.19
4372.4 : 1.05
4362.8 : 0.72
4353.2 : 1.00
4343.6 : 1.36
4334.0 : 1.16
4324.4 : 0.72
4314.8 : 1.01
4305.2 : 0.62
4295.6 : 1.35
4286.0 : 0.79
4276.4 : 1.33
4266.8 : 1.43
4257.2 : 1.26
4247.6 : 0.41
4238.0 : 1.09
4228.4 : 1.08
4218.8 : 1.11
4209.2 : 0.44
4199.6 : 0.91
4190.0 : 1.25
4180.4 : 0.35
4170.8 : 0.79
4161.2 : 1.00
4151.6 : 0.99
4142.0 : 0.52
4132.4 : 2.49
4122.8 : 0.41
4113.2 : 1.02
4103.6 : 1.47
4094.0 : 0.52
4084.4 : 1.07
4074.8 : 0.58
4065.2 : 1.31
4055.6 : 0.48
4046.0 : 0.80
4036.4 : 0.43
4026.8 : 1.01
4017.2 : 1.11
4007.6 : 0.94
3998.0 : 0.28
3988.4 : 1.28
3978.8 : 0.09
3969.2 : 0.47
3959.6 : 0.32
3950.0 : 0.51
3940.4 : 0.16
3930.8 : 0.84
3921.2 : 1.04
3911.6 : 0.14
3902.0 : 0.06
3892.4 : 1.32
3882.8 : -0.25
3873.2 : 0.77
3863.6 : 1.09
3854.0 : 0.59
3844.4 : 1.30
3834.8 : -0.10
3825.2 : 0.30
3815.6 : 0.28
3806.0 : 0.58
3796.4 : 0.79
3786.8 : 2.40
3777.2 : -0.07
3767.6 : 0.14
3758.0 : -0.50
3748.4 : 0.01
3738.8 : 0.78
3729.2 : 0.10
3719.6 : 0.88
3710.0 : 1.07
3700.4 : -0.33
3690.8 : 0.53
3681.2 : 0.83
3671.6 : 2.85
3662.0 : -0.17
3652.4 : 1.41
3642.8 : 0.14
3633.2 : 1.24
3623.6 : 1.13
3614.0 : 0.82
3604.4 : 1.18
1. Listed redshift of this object 0.11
